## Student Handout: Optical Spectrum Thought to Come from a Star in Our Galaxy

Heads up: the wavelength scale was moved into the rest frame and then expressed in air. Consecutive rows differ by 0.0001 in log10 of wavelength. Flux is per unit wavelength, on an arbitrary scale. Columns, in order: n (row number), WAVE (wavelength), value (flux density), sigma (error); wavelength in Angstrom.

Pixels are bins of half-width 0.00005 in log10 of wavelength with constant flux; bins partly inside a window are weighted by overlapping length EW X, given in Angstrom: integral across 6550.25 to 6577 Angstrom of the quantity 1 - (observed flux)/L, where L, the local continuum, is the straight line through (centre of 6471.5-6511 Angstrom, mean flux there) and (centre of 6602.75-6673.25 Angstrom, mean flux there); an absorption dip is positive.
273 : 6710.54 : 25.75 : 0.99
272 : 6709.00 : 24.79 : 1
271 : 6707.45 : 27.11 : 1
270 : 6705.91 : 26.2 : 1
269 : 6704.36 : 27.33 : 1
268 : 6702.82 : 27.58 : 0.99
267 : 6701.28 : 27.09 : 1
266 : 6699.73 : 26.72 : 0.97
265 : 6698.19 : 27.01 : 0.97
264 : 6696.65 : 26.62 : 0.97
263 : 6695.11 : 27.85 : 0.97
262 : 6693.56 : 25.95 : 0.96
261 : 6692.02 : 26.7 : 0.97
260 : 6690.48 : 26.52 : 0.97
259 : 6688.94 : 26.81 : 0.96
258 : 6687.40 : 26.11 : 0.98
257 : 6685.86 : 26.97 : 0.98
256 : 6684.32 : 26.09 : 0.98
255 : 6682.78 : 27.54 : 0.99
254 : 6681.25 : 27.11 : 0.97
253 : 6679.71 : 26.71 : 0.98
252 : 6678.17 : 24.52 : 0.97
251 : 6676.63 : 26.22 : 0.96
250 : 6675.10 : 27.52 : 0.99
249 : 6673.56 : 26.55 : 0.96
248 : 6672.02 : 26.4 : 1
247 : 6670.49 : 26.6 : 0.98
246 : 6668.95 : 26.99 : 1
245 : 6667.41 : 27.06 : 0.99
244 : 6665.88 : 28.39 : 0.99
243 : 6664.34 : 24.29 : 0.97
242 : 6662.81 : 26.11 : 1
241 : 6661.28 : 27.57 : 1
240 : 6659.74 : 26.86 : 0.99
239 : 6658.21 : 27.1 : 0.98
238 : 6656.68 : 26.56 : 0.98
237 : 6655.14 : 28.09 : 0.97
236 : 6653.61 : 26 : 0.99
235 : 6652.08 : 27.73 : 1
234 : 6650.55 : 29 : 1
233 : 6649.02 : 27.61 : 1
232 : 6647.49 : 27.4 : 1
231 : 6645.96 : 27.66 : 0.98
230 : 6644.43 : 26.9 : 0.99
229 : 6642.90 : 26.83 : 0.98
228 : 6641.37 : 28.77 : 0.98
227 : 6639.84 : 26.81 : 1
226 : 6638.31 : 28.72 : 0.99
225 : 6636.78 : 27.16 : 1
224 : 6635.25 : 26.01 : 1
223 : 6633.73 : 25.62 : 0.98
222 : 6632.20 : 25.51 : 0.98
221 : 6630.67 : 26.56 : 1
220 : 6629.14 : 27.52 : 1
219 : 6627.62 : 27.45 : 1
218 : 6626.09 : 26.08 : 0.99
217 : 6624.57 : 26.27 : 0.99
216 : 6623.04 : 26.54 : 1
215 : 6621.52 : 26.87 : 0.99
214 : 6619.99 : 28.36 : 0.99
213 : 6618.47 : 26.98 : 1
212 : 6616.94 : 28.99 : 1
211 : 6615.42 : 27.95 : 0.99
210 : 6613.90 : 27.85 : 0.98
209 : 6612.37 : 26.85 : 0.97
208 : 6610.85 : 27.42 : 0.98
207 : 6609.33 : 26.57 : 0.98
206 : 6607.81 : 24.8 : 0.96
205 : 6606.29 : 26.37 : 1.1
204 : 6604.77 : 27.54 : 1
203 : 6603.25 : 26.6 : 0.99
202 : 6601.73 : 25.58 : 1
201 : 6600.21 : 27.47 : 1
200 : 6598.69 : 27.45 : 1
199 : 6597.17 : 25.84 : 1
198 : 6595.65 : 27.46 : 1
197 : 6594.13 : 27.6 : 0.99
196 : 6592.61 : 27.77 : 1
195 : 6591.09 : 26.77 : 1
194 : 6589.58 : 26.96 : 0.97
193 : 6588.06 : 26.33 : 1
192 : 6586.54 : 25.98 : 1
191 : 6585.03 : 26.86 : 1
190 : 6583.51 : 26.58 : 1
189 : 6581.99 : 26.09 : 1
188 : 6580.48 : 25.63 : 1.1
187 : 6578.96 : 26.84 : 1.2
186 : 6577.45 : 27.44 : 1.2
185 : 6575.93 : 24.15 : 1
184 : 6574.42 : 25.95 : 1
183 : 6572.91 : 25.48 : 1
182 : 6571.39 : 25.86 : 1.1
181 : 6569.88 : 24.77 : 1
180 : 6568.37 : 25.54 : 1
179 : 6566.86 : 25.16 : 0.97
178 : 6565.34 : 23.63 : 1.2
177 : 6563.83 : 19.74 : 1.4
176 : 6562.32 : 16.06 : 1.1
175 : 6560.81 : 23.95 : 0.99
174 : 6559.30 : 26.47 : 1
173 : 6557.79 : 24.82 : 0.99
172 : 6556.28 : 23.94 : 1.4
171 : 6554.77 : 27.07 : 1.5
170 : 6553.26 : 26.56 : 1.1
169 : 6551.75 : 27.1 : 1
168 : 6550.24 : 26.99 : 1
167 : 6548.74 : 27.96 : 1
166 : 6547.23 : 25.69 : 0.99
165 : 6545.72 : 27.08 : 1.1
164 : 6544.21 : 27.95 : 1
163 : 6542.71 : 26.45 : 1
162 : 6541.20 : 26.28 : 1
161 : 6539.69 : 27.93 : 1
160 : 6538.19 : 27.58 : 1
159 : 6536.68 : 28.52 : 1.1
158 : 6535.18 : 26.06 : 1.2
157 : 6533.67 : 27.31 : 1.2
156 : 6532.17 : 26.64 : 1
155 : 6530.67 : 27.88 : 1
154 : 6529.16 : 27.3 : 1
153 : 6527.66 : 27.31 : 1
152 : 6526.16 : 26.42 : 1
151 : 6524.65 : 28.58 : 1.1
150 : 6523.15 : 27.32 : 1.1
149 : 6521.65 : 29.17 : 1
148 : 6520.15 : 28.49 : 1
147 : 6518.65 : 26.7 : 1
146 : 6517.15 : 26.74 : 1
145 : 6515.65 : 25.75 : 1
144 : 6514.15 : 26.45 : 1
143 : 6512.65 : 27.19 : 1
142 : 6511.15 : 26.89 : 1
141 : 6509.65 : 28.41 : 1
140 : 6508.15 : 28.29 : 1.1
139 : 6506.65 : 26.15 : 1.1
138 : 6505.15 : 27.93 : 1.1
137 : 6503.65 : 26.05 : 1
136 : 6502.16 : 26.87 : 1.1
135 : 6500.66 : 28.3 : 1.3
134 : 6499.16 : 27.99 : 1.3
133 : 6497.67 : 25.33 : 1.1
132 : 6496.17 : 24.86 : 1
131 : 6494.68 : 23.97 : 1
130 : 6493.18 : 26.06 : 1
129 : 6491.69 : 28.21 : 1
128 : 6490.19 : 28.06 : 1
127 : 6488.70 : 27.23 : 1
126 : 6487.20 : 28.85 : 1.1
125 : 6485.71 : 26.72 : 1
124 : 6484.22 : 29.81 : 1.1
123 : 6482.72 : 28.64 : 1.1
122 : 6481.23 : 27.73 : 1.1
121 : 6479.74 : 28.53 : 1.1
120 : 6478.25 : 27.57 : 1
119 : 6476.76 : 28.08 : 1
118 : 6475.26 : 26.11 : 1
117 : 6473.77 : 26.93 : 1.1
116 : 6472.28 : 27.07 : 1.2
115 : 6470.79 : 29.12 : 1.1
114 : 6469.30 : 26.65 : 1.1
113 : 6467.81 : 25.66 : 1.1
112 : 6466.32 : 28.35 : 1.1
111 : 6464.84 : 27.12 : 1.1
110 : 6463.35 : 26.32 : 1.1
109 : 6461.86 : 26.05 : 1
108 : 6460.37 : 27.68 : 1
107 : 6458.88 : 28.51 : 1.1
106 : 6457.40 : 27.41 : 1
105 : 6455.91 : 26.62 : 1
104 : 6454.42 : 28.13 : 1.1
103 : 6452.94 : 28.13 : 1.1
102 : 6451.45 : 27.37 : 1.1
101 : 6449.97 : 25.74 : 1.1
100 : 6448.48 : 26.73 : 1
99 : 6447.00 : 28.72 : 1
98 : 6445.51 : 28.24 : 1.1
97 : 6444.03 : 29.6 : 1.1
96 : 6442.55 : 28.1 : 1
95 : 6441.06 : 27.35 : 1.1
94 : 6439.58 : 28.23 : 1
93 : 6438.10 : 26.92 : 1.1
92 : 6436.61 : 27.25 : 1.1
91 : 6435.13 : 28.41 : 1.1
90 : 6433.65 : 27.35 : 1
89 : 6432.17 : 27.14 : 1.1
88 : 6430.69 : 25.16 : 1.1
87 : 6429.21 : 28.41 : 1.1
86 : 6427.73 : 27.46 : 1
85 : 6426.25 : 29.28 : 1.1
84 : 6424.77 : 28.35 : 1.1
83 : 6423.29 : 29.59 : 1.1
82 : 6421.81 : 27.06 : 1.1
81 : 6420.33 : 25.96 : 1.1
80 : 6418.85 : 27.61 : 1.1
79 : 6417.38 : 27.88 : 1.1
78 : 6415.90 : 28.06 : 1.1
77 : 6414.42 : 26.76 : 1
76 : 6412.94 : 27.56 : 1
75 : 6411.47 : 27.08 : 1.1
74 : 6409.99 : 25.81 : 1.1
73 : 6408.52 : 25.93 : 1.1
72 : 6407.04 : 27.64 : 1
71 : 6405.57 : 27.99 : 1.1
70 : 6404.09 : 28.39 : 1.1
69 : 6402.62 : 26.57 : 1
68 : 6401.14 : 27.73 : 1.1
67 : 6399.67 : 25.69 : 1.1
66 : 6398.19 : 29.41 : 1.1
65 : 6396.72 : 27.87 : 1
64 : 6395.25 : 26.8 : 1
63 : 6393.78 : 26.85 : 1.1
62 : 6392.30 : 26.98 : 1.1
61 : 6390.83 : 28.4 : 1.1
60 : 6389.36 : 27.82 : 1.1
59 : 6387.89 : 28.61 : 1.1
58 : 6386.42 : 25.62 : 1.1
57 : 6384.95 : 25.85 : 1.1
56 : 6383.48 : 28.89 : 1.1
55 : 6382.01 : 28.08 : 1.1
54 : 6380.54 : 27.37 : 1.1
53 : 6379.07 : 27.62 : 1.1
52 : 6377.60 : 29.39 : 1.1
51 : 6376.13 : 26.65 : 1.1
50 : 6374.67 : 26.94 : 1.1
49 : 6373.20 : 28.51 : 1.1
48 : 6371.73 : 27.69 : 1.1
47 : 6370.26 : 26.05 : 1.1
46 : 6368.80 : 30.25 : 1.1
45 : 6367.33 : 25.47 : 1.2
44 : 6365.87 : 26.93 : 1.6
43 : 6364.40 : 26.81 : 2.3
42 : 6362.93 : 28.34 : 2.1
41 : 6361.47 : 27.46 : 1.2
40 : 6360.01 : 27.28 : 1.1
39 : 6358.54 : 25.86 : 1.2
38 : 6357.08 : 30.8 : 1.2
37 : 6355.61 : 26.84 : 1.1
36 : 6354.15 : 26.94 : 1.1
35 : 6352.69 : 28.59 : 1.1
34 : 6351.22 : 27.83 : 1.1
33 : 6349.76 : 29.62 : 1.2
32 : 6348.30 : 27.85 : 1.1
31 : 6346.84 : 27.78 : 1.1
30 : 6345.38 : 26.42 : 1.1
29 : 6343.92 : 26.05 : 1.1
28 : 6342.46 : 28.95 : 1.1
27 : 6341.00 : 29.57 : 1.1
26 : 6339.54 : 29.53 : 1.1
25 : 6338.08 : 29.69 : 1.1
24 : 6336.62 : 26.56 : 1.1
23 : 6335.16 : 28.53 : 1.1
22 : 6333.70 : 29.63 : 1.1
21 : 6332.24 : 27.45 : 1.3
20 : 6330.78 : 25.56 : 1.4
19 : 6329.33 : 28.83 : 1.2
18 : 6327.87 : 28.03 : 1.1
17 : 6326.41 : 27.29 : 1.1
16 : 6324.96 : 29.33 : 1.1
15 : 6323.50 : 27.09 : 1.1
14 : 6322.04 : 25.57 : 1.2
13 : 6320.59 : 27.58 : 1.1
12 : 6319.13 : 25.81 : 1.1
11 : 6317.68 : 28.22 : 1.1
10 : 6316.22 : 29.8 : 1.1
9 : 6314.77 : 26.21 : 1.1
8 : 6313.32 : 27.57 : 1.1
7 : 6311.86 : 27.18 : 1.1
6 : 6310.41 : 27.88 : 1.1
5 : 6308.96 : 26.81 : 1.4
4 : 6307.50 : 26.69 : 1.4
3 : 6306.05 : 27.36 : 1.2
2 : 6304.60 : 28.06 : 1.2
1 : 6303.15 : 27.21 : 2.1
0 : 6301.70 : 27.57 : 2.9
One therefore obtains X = 2.5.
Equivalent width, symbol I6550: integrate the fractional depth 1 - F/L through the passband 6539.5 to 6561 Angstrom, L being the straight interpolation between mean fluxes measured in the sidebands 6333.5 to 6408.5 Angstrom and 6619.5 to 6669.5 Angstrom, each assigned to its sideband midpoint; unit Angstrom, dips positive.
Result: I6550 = 0.7 Angstrom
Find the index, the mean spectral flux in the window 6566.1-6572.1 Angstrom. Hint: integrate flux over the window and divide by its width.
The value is 25.3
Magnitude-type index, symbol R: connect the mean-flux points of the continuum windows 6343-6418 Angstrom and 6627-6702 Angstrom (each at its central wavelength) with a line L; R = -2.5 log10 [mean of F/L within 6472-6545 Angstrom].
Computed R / 0.00 mag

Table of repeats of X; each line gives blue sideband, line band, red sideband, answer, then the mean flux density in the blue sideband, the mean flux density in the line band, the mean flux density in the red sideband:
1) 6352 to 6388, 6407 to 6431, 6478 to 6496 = 0.1 Angstrom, 27.5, 27.4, 27.5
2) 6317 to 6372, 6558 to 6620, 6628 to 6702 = 2.5 Angstrom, 27.7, 26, 26.9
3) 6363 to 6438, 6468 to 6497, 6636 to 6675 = 0.0 Angstrom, 27.5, 27.3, 27.2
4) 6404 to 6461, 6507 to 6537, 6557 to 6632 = -0.6 Angstrom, 27.6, 27.3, 26.1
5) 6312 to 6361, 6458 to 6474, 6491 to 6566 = -0.2 Angstrom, 27.8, 27.2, 26.5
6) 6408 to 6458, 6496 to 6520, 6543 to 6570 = -0.9 Angstrom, 27.5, 27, 25.1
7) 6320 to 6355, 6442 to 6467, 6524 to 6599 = -0.5 Angstrom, 27.9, 27.6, 26.1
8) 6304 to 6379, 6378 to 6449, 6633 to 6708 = -0.1 Angstrom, 27.7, 27.6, 26.9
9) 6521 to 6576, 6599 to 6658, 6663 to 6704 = -1.5 Angstrom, 26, 27.1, 26.7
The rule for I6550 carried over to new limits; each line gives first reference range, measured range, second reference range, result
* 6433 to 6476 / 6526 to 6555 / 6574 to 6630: 0.0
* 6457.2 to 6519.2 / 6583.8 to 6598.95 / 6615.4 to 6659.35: 0.2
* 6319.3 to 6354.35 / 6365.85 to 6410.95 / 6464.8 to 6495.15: 0.6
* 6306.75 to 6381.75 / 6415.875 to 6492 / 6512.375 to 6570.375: -2.1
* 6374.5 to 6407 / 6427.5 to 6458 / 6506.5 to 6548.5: -0.1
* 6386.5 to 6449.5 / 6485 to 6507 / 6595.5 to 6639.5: 0.4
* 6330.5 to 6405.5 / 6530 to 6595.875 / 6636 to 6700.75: 2.9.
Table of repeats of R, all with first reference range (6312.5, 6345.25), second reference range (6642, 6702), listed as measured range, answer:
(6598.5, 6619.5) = 0.00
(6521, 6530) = -0.01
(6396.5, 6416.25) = 0.01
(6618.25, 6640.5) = 0.01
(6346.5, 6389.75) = 0.00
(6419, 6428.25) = -0.01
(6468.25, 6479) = 0.00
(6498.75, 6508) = 0.00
